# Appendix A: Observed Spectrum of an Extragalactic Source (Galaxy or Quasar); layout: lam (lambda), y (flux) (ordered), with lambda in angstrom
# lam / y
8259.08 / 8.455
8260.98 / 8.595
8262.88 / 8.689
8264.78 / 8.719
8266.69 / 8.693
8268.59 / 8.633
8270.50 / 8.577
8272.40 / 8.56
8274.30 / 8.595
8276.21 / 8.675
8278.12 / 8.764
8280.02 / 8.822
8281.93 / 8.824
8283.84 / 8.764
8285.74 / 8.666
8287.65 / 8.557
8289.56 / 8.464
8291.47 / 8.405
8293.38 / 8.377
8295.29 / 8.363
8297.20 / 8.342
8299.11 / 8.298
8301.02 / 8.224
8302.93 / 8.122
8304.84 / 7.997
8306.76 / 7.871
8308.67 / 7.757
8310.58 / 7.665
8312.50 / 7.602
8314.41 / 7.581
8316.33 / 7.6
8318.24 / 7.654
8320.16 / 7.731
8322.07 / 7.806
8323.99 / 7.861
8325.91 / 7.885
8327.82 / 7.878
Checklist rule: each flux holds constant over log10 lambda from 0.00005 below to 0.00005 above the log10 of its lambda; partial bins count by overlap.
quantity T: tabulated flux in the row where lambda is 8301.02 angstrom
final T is 8.224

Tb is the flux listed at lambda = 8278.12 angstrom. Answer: 8.764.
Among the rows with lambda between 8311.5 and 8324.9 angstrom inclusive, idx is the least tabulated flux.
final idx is 7.581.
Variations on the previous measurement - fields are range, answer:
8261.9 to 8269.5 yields 8.633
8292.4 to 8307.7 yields 7.871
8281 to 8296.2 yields 8.363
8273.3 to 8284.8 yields 8.595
